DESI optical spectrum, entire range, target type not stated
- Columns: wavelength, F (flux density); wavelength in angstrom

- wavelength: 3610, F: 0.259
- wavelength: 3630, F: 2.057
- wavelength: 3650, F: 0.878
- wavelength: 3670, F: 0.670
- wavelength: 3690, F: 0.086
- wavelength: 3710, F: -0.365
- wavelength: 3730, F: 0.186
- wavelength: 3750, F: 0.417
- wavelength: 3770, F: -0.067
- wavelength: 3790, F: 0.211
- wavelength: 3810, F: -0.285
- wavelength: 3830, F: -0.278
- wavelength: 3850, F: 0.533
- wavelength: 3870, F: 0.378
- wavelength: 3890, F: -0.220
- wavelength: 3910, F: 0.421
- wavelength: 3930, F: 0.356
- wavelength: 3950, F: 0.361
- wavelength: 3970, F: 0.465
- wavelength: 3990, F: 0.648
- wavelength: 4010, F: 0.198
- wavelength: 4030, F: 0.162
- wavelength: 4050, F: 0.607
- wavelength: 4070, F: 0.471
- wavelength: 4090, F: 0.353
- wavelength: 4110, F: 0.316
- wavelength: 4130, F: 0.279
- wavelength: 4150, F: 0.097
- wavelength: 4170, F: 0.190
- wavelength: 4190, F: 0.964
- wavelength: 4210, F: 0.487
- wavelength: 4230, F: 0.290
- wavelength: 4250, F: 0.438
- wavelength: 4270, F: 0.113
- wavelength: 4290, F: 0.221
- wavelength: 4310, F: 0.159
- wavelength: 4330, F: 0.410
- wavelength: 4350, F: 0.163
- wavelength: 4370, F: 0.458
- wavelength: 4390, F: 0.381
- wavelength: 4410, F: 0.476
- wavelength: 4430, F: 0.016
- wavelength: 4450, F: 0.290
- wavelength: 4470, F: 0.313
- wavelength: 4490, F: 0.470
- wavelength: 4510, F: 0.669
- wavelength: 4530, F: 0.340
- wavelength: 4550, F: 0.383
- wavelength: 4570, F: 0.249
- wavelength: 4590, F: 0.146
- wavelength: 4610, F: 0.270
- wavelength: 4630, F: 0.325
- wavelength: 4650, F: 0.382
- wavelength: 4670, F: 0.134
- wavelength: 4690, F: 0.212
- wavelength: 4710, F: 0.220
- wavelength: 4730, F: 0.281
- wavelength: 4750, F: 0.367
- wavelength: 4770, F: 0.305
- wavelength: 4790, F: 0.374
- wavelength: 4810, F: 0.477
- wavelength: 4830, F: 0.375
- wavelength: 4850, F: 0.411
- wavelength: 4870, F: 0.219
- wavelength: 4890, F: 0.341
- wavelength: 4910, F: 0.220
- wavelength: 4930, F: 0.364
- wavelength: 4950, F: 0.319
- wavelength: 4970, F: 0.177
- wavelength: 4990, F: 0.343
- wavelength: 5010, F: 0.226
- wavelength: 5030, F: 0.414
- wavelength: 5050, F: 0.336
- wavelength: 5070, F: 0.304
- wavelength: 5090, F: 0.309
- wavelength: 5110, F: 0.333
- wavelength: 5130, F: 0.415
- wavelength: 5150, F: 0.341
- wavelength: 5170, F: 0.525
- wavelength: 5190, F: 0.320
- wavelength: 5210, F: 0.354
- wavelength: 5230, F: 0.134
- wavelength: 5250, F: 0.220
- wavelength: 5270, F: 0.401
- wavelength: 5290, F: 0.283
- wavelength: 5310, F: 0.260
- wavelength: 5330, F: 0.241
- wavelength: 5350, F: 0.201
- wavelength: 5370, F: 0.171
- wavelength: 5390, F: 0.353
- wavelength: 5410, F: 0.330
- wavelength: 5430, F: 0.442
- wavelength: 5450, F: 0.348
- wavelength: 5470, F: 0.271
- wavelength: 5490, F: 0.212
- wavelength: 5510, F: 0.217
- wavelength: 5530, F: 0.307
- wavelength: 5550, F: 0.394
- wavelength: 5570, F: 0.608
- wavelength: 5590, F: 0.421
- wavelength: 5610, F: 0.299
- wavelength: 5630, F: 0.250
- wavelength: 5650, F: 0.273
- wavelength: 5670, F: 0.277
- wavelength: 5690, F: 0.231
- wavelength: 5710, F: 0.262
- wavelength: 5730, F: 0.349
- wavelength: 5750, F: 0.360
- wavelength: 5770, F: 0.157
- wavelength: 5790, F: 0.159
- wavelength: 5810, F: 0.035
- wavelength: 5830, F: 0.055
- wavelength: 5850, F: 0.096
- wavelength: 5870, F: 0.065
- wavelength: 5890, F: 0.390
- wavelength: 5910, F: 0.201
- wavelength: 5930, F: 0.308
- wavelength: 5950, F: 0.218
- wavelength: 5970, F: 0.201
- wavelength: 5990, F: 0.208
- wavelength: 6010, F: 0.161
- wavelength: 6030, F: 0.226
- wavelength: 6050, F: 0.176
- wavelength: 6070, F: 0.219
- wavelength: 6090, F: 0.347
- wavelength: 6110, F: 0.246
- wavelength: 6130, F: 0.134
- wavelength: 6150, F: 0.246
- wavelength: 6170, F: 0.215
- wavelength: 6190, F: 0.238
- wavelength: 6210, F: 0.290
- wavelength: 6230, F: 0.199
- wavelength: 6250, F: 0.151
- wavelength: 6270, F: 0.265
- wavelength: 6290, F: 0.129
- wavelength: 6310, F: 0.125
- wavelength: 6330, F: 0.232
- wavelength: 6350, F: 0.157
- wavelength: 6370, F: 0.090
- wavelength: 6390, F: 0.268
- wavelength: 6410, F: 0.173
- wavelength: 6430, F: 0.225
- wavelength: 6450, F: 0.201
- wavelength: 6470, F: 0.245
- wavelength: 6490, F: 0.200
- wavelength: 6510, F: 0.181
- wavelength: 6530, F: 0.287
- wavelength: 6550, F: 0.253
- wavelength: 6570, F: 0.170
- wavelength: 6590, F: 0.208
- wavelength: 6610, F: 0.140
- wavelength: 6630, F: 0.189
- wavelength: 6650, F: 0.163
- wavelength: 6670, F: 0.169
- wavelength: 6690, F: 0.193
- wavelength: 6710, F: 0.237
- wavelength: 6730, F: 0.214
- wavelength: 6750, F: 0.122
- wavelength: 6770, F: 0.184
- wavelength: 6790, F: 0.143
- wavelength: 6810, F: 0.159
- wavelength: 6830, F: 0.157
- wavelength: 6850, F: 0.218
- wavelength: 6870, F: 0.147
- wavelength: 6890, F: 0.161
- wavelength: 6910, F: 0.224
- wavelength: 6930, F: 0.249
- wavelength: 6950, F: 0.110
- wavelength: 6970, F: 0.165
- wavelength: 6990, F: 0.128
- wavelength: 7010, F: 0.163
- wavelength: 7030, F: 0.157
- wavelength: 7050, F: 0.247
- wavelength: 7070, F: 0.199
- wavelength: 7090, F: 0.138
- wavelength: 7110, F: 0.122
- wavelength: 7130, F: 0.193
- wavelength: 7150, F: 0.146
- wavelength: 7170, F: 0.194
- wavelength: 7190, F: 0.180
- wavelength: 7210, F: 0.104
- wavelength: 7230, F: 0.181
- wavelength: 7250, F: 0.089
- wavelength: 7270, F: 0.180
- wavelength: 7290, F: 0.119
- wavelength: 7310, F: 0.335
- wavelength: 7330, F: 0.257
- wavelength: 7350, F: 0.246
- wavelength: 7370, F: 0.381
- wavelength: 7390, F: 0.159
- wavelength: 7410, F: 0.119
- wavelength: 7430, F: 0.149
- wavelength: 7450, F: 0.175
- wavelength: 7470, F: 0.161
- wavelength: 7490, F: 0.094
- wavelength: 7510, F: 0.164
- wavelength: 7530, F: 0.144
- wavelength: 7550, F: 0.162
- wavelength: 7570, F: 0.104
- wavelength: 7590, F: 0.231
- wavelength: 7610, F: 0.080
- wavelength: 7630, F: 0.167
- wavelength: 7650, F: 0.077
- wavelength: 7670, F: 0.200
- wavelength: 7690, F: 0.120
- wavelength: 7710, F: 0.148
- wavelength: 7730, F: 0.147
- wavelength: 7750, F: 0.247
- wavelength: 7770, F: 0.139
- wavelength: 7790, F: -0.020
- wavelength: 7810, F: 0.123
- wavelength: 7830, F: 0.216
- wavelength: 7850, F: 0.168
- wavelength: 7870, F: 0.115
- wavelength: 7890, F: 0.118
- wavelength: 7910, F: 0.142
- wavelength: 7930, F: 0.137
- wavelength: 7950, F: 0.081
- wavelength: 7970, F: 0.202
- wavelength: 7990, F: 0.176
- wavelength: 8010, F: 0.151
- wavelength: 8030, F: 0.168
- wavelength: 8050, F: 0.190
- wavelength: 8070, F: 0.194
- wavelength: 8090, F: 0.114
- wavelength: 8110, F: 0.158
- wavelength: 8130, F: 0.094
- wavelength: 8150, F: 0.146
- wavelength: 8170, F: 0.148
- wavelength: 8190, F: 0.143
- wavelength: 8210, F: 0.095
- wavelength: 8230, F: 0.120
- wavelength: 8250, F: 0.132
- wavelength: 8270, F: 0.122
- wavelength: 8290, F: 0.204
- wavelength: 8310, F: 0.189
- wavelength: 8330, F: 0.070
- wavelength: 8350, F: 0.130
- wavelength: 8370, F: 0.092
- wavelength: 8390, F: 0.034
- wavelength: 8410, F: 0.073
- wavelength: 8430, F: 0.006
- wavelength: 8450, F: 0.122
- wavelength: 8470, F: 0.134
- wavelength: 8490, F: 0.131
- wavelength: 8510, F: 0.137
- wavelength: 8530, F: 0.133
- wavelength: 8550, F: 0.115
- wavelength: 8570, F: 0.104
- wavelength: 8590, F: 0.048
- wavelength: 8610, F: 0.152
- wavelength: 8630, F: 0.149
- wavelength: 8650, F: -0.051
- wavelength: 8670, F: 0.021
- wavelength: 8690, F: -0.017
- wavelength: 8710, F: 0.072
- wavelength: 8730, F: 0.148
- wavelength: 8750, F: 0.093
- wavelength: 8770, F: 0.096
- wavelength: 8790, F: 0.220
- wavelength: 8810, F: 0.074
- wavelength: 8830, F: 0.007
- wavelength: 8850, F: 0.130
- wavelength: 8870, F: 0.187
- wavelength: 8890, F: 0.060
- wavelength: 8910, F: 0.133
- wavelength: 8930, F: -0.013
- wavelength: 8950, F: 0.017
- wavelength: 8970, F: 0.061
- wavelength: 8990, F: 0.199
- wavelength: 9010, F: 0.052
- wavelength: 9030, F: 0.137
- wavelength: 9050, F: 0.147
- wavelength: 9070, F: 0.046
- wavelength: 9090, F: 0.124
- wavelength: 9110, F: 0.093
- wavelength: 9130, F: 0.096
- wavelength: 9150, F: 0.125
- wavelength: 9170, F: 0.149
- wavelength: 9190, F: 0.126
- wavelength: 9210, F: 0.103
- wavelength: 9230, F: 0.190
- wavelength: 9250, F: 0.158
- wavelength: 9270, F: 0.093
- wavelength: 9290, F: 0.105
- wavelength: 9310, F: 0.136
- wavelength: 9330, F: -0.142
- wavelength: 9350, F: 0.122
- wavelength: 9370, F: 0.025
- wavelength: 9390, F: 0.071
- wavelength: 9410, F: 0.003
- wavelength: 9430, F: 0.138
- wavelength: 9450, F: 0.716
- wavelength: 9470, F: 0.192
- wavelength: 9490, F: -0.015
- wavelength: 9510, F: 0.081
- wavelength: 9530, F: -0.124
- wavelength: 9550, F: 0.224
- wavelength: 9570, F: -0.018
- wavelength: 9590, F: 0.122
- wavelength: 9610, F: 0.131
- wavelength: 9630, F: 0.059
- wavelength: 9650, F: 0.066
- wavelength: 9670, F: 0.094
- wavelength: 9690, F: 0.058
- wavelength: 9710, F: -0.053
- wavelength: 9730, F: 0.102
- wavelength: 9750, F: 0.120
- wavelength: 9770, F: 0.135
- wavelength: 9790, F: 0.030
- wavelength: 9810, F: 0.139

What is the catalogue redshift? 0.122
